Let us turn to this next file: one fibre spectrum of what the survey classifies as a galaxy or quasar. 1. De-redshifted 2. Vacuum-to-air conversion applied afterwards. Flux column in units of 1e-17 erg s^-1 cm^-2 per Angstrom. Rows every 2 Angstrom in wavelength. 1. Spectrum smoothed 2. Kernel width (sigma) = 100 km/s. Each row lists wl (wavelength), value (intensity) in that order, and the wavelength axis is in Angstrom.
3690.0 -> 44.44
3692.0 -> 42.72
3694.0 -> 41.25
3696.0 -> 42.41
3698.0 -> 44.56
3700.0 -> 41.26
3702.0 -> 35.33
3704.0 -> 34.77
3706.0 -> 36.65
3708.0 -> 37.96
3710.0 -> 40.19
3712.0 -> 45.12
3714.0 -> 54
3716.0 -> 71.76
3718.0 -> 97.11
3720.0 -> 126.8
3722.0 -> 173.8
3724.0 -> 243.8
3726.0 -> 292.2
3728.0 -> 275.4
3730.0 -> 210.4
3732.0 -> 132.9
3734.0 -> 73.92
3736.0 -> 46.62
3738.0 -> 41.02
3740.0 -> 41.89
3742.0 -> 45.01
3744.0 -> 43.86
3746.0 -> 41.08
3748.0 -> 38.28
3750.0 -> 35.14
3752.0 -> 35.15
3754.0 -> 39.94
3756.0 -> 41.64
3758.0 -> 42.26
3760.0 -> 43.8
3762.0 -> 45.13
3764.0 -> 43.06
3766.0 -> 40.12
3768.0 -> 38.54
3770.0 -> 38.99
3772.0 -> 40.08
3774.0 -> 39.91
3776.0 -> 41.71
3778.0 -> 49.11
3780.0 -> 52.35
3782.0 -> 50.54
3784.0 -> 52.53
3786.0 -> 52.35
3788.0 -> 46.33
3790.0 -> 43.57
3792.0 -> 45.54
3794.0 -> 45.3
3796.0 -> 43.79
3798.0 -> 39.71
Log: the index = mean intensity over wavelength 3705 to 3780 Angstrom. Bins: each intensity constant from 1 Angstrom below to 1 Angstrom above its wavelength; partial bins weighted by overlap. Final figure 76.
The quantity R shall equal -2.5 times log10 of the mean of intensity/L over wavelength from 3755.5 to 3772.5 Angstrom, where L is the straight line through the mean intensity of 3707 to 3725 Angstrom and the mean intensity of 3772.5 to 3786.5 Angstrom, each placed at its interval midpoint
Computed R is 0.40 mag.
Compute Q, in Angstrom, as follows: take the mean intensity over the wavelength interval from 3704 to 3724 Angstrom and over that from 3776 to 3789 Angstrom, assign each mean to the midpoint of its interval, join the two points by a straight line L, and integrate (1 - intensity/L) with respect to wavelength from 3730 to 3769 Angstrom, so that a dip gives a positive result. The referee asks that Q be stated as 8.6 Angstrom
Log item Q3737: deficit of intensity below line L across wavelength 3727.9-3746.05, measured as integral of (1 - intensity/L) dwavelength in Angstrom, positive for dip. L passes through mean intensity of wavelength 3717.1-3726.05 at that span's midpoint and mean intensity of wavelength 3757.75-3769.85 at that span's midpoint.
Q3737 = 6.30 Angstrom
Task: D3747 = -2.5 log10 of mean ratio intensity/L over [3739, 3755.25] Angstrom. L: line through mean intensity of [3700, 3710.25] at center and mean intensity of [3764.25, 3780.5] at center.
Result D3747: 0.01 mag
